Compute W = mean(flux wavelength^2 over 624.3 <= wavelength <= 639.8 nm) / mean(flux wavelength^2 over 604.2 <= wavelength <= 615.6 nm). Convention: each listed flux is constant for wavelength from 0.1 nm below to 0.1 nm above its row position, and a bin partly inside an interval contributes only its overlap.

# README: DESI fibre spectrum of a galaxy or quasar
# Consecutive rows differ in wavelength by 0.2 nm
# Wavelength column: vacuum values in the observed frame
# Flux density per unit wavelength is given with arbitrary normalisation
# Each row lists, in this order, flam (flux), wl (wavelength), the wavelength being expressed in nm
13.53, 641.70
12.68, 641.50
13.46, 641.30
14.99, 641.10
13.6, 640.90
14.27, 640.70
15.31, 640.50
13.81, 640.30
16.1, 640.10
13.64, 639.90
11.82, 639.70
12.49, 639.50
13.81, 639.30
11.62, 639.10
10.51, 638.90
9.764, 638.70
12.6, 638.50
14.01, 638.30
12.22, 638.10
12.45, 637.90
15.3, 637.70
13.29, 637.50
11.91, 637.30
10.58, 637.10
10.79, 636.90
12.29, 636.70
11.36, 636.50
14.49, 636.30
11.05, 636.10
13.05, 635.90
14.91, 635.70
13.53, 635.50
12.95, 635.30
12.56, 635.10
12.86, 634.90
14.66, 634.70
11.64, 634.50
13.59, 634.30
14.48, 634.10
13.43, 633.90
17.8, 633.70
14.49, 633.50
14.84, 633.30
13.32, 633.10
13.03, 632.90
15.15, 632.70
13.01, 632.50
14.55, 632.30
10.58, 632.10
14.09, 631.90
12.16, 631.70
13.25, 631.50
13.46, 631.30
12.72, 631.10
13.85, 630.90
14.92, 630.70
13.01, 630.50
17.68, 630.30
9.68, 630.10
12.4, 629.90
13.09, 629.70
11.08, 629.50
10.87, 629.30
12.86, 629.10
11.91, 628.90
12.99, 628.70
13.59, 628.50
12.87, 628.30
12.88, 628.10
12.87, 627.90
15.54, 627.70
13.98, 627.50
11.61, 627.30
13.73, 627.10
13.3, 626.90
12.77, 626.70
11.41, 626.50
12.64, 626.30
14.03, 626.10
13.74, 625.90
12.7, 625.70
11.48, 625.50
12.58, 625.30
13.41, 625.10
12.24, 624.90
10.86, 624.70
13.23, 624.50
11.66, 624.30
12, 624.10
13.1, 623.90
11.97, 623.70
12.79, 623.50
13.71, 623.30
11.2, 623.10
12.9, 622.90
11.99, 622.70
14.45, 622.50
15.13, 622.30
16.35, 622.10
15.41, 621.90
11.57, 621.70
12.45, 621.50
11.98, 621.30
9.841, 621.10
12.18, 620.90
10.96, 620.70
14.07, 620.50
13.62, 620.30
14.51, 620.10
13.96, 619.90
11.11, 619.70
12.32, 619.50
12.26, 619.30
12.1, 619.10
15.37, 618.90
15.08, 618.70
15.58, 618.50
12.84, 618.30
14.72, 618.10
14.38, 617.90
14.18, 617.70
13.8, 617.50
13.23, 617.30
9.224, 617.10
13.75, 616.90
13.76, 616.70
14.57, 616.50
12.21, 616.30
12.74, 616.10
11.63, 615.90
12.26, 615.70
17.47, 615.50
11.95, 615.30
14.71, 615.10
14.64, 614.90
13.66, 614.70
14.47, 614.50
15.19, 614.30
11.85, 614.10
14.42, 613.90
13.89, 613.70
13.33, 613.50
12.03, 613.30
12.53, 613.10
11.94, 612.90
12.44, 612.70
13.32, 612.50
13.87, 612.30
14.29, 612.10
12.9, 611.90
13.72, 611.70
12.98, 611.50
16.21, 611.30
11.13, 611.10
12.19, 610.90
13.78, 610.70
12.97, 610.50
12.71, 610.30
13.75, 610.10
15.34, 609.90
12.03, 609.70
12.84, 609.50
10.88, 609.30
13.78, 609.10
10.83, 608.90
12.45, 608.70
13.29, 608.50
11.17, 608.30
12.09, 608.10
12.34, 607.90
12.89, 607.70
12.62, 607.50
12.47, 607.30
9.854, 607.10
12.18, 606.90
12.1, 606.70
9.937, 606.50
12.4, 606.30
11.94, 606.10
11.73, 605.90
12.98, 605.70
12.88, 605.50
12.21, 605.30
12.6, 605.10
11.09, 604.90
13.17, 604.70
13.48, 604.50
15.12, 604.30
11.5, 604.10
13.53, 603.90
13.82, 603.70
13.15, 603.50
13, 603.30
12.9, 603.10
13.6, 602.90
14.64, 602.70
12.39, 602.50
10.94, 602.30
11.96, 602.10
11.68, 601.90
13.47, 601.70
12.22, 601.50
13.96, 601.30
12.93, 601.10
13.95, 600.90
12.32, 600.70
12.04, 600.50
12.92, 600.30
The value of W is 1.08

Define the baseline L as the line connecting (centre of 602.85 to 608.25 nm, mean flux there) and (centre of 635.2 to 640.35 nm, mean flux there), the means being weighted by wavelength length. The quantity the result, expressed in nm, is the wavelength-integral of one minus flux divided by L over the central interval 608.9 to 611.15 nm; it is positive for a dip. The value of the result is -0.05 nm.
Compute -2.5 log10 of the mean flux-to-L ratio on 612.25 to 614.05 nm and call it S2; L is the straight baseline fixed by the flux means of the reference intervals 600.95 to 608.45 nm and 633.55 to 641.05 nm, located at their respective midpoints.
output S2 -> -0.03 mag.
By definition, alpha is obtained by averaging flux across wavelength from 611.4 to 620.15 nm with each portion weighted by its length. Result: 13.4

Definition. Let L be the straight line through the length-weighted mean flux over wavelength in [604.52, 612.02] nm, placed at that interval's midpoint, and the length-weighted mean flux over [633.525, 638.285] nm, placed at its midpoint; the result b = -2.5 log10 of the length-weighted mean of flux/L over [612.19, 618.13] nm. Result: -0.06 mag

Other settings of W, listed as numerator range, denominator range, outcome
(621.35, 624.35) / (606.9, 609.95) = 1.12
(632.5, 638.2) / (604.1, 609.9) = 1.18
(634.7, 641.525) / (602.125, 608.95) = 1.16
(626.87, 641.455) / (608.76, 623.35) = 1.05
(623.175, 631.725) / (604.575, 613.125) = 1.08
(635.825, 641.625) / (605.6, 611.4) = 1.14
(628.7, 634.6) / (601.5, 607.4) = 1.17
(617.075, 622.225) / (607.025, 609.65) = 1.13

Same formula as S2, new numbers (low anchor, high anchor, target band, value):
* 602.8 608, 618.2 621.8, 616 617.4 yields 0.001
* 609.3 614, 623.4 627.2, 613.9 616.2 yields -0.054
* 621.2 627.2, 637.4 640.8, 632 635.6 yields -0.053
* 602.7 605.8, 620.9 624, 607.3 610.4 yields 0.037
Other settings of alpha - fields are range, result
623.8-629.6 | 12.7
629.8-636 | 13.6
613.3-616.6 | 13.6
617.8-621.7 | 13.1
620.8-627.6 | 12.8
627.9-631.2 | 12.9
